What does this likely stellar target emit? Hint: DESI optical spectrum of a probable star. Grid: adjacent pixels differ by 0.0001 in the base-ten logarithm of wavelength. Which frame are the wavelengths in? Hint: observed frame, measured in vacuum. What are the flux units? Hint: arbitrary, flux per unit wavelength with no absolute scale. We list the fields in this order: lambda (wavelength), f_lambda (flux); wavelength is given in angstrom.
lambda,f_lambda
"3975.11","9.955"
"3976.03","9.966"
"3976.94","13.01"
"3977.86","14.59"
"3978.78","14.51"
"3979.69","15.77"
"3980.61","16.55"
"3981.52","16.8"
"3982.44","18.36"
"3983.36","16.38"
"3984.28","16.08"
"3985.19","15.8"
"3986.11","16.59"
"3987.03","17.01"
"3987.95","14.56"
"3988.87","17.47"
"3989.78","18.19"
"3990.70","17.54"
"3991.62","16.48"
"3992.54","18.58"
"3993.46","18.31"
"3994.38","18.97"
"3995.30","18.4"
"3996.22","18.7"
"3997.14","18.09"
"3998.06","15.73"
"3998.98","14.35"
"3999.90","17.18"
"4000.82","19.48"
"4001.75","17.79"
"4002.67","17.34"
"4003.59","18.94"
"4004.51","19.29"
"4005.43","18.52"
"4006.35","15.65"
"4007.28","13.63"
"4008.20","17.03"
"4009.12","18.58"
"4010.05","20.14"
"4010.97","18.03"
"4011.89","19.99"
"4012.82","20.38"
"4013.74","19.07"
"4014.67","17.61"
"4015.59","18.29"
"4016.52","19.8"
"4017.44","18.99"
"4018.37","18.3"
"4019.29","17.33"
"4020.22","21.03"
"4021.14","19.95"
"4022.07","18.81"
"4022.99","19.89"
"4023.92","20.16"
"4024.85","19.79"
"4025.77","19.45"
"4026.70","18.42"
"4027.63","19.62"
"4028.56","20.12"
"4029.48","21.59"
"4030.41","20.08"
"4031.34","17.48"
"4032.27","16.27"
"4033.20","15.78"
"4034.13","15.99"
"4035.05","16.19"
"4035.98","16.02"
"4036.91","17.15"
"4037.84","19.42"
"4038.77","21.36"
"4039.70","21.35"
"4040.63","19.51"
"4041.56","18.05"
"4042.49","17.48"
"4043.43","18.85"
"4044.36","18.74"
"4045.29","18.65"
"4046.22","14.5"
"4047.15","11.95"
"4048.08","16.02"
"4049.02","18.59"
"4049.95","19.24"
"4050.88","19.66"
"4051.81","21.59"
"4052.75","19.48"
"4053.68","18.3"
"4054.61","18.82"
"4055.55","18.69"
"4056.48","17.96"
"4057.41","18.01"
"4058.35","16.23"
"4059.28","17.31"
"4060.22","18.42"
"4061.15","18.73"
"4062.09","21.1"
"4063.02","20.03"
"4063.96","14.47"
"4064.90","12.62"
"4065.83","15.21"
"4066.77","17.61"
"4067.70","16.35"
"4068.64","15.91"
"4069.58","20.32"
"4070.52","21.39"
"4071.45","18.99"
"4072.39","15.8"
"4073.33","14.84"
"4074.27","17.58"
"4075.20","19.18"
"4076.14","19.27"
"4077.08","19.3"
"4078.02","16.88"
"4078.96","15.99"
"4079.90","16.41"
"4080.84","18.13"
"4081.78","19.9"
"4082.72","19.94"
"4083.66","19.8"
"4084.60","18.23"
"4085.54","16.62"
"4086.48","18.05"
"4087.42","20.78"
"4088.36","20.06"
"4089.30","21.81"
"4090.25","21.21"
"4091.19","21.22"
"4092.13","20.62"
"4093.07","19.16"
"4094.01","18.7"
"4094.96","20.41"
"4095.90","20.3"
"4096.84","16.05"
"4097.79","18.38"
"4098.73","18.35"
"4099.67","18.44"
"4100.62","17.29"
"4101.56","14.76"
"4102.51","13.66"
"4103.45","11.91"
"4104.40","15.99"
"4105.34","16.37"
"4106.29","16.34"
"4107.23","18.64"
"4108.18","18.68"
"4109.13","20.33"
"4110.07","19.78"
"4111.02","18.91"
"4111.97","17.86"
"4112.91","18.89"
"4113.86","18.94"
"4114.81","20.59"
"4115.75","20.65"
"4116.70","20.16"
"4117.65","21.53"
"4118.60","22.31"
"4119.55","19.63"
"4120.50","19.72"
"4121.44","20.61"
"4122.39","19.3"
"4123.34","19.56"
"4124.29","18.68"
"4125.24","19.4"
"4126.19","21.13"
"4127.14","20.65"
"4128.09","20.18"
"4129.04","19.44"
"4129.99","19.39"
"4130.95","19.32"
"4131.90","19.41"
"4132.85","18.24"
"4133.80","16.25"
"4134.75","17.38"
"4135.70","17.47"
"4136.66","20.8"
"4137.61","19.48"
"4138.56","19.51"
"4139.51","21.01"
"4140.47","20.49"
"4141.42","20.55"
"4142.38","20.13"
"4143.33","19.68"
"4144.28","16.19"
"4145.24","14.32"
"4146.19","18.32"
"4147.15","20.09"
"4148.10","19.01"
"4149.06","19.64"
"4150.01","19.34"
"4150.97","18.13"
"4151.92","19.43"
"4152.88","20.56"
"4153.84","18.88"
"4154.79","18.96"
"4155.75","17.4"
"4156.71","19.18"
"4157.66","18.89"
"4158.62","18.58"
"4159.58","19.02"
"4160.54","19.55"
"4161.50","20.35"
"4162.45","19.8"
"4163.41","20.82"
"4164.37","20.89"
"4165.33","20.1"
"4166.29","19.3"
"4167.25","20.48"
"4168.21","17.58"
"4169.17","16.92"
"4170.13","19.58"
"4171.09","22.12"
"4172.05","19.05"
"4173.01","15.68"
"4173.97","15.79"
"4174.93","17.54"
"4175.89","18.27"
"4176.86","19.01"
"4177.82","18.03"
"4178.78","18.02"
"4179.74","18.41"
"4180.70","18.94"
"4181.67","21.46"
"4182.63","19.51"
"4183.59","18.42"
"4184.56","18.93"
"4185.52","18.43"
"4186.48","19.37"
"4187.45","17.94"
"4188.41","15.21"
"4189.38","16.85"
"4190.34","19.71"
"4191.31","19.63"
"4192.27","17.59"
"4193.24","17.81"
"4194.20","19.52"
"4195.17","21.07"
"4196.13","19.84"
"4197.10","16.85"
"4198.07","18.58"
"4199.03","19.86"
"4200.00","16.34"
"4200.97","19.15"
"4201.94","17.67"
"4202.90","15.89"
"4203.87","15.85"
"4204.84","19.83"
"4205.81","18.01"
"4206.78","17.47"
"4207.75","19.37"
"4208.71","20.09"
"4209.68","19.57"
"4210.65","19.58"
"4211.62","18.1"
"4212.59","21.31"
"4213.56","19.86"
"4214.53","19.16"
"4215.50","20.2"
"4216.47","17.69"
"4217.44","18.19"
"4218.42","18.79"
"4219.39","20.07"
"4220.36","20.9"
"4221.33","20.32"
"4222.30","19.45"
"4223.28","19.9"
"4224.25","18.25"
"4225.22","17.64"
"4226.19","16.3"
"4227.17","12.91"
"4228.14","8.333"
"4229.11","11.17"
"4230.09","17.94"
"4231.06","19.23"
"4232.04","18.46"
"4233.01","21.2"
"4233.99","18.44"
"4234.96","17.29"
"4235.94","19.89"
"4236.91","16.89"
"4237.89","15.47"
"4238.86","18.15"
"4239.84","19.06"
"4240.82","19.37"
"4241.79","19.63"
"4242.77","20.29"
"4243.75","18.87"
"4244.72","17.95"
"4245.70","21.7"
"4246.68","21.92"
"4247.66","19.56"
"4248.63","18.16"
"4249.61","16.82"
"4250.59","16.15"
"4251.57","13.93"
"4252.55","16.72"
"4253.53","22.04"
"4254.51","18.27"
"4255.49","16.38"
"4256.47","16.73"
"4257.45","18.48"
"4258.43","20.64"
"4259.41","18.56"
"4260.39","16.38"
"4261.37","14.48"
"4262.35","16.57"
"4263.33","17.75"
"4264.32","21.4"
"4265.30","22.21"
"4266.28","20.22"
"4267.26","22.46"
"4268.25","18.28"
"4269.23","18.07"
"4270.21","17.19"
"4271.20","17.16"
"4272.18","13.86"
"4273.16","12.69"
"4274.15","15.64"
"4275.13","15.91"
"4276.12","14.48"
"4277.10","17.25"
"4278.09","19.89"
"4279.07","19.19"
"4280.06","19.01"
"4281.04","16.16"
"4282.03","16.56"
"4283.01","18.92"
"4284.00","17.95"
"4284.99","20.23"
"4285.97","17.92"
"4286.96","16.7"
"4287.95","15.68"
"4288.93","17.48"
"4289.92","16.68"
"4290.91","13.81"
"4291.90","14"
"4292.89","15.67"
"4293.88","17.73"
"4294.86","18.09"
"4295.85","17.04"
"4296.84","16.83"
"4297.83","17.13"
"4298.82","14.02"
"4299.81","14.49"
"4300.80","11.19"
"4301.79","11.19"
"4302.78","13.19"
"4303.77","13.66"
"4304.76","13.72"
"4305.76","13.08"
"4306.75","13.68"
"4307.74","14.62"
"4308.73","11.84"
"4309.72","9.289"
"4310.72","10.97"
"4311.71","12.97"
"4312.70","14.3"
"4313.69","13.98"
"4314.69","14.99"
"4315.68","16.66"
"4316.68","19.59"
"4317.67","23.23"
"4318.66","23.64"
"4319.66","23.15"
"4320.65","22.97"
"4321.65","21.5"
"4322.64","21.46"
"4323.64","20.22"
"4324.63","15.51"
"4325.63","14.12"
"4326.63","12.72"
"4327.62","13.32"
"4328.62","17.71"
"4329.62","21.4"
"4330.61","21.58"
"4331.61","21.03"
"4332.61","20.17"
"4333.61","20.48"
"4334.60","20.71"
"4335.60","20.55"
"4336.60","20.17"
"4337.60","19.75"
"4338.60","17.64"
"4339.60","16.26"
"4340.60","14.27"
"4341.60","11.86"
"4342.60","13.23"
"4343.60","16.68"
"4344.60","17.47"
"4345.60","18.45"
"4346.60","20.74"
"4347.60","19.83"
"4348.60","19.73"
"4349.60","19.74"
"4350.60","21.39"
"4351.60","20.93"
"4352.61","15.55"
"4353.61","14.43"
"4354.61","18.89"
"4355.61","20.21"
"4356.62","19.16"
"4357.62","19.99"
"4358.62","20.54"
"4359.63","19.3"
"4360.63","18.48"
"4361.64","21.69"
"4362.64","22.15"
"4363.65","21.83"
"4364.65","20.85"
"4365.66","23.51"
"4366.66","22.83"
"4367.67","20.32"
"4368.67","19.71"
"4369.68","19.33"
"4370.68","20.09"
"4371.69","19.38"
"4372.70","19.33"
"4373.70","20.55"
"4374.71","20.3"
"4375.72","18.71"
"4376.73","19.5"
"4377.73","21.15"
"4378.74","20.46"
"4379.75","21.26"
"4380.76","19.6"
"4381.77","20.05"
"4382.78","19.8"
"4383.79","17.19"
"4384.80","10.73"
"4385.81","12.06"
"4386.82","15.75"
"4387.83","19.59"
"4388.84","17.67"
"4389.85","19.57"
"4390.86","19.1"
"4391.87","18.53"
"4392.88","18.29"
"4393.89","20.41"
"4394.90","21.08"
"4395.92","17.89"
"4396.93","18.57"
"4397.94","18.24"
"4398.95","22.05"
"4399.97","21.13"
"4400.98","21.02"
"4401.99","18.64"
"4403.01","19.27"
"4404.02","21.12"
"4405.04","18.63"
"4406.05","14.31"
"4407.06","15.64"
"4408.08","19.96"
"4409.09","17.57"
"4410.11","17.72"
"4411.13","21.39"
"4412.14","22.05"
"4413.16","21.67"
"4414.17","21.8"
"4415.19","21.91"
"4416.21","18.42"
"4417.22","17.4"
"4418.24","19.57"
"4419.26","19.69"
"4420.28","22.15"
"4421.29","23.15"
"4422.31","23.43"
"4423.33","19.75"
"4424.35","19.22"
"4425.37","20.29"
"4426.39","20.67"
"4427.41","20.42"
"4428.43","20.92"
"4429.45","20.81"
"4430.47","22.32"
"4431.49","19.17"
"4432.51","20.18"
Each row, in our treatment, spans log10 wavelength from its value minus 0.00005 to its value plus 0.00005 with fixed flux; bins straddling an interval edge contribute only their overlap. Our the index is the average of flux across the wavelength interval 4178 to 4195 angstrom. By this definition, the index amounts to 18.6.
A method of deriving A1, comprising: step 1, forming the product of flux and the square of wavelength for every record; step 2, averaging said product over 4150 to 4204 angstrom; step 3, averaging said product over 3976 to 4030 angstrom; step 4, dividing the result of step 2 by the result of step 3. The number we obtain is 1.1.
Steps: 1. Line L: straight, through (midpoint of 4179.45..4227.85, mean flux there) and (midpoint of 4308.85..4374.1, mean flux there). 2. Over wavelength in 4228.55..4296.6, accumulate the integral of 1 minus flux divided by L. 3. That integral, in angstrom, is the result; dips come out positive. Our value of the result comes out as 3.2 angstrom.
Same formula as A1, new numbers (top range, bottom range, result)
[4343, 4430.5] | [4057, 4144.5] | 1.20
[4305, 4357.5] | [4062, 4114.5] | 1.10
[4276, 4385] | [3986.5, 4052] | 1.14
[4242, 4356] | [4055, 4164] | 1.02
